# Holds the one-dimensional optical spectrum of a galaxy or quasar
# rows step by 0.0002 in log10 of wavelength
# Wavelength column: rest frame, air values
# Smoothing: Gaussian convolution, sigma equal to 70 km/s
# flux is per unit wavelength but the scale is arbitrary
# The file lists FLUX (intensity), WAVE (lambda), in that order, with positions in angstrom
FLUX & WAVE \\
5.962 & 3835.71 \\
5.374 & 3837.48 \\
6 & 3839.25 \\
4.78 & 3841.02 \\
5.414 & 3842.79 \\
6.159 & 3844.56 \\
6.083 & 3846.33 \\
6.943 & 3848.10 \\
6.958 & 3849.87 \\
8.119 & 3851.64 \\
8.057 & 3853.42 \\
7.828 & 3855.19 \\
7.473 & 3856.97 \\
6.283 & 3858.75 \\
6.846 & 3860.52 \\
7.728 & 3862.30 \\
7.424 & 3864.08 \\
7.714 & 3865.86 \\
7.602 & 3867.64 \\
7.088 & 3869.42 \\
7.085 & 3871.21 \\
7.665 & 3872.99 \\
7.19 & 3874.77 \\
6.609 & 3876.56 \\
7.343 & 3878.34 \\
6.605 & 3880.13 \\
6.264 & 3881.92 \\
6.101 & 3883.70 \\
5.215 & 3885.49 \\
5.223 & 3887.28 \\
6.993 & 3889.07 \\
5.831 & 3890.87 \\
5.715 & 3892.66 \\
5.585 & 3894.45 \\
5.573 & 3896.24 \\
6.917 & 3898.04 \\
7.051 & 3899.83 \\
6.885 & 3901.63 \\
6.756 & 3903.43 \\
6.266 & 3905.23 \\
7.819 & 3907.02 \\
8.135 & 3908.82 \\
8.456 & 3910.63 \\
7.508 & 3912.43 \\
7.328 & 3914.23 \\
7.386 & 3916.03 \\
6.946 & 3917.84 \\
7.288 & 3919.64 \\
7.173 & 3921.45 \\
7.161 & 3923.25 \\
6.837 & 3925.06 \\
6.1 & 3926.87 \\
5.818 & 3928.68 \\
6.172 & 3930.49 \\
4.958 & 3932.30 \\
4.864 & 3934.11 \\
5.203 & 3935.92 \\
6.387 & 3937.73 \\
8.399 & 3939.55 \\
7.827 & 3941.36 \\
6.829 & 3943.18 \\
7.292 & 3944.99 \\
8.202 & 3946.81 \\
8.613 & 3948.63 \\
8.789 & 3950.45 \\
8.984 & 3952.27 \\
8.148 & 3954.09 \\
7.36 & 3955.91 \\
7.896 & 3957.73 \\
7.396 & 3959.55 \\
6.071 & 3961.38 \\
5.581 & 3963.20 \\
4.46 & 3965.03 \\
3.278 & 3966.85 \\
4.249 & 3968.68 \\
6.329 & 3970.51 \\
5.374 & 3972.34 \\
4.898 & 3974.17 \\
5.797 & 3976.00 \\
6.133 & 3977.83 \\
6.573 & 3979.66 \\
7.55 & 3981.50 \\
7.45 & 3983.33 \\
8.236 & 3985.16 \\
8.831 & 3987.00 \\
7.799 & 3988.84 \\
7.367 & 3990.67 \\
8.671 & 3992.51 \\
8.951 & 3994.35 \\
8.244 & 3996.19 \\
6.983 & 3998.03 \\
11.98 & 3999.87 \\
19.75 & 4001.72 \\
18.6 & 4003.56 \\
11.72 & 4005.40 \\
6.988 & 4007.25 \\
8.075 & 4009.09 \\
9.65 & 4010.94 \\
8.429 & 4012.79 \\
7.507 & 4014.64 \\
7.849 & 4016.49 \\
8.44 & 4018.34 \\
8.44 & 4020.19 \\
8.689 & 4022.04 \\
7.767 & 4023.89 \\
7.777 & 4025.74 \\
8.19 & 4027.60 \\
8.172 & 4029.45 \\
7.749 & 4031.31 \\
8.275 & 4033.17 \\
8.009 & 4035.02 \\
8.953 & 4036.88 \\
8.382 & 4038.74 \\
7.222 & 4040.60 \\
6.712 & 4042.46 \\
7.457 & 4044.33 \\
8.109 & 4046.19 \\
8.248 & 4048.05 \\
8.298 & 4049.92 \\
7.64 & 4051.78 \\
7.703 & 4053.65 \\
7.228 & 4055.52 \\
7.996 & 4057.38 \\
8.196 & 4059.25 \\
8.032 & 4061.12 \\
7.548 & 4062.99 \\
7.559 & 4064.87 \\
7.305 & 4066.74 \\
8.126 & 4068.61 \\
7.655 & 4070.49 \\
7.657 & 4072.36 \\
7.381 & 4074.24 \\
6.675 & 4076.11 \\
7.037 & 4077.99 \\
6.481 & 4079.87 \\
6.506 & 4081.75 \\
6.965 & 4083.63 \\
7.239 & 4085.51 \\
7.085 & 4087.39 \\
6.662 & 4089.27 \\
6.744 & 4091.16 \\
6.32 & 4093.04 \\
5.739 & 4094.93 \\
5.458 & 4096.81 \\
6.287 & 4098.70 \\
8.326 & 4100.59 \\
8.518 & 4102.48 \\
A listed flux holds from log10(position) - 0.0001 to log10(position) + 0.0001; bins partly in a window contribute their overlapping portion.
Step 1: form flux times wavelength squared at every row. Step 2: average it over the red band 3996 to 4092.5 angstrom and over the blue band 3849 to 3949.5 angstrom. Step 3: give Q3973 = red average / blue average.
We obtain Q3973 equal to 1.3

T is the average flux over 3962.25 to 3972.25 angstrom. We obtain 4.83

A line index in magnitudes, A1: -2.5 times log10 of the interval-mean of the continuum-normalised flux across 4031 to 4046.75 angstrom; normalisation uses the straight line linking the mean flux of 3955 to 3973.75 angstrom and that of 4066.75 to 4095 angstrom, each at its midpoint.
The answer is -0.20 mag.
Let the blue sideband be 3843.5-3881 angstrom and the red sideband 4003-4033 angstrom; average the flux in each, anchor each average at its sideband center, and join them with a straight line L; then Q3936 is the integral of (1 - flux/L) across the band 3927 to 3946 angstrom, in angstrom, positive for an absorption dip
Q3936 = 3.8 angstrom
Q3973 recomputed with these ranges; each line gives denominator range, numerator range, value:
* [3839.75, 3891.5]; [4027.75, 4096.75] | 1.21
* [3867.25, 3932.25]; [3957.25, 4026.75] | 1.25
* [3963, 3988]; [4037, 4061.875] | 1.34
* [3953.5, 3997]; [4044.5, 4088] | 1.16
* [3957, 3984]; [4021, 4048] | 1.39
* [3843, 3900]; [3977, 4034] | 1.41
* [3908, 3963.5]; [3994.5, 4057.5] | 1.30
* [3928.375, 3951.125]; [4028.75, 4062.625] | 1.21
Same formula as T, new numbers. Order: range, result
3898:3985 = 6.78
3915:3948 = 6.73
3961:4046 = 8.05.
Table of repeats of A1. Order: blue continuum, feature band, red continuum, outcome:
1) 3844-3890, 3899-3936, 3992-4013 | 0.22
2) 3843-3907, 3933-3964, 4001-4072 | 0.05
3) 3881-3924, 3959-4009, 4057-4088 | -0.13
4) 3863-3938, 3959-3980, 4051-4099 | 0.25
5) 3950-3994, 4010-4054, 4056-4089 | -0.13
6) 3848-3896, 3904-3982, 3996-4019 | 0.27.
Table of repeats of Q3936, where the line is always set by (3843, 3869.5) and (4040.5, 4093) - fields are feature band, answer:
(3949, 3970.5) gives 2.01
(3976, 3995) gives -0.87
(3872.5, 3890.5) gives 1.83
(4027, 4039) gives -1.44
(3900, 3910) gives 0.04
